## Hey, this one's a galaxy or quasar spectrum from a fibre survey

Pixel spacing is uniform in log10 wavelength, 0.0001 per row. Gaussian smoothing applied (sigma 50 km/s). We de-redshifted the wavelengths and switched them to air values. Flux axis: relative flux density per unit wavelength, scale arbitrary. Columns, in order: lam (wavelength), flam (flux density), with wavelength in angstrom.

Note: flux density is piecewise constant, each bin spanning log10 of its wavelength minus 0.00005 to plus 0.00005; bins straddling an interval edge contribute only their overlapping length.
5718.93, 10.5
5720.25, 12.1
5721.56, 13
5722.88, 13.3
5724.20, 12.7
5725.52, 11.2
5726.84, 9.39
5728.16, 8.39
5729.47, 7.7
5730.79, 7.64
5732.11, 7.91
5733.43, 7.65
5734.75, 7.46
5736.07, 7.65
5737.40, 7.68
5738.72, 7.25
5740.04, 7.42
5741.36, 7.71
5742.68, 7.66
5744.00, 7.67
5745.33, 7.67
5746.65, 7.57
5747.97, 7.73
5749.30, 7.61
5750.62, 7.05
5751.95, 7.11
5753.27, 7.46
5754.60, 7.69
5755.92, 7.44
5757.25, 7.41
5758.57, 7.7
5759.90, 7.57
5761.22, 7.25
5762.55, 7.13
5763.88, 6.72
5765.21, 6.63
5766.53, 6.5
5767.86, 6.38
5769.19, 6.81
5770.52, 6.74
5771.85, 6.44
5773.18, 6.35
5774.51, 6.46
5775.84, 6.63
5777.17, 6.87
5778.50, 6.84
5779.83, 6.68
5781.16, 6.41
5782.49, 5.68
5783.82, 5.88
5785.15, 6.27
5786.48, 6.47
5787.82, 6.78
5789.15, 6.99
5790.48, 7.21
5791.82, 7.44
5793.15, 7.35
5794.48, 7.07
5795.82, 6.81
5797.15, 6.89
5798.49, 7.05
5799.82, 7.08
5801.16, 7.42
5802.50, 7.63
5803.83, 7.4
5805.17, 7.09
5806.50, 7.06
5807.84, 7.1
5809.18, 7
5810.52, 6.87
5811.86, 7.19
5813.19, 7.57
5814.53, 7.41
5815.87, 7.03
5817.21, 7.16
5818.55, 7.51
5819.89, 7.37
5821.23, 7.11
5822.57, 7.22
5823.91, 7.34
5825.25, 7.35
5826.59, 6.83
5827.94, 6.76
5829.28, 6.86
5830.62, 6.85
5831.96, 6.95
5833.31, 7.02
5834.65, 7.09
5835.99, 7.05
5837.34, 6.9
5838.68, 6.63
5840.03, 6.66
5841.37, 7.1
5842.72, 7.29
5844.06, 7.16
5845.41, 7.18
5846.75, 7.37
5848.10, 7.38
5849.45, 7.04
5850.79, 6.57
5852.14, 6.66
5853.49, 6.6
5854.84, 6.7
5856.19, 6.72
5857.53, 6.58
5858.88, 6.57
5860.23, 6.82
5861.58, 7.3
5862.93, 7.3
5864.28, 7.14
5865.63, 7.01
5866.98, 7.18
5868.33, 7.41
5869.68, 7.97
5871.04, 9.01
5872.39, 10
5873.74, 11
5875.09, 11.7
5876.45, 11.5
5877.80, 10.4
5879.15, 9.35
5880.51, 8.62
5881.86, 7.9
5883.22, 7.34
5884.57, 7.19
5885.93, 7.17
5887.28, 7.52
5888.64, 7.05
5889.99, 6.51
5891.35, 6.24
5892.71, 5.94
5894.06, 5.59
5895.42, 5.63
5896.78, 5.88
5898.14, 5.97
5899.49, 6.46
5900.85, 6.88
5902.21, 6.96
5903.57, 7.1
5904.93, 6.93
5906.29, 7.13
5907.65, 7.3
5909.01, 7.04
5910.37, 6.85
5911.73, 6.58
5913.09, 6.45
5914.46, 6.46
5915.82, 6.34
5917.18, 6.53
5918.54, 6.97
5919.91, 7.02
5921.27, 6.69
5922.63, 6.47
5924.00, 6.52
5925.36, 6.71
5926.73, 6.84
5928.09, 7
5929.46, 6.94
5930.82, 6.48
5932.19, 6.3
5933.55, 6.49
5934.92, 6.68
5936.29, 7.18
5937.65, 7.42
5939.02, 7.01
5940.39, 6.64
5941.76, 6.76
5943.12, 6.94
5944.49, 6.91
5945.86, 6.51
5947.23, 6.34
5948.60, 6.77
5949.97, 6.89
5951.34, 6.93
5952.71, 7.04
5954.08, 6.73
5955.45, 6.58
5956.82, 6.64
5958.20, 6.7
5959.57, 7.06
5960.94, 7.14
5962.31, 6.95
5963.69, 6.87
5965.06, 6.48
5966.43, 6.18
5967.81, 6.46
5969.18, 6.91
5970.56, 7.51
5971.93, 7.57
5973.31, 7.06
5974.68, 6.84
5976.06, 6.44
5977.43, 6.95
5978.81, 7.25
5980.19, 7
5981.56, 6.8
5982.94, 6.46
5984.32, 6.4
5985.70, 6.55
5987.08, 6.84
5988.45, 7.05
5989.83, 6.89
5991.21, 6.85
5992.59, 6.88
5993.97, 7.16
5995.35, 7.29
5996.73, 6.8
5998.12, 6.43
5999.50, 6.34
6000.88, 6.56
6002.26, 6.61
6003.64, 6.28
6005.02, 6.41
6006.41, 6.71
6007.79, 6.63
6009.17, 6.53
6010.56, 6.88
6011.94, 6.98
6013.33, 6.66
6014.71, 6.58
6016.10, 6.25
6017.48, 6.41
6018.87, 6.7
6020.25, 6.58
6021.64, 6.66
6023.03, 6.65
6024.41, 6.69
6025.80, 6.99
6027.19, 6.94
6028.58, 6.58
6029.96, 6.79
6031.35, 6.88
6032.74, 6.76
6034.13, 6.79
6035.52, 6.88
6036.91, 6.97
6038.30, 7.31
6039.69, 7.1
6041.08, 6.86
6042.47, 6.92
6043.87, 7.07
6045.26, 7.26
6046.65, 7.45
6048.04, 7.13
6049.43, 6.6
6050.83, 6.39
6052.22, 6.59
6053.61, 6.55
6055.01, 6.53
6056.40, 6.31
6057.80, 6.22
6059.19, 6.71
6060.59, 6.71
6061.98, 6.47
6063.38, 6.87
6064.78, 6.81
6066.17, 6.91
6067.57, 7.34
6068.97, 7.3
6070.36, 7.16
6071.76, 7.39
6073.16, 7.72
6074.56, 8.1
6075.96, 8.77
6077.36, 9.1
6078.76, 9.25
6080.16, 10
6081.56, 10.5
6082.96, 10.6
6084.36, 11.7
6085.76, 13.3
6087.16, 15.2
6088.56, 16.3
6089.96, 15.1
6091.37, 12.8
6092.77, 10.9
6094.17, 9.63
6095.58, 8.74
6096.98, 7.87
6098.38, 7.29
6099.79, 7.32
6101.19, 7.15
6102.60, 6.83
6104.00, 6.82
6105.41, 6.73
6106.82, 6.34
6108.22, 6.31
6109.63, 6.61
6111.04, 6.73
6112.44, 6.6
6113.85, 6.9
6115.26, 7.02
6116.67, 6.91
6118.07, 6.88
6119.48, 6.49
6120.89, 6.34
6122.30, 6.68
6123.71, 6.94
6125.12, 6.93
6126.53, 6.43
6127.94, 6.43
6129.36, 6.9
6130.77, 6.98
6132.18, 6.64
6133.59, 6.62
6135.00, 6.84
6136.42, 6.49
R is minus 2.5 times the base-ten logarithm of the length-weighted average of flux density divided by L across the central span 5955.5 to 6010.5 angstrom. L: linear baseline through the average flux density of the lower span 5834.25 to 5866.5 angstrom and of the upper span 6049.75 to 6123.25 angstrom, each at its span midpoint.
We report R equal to 0.129 mag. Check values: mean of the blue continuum 6.95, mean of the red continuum 8.18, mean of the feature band 6.78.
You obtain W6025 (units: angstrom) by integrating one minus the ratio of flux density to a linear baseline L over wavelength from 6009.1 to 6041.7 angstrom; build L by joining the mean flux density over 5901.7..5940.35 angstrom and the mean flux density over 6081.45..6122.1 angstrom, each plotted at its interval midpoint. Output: 4.92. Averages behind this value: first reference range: 6.8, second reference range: 8.84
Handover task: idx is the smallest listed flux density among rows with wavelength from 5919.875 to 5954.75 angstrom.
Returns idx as 6.3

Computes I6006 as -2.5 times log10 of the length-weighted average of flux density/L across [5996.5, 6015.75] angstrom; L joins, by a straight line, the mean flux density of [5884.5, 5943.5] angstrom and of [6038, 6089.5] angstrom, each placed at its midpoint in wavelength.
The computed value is 0.16 mag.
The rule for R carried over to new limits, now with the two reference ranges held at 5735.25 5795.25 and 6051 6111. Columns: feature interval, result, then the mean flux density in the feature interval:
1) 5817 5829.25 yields 0.02 mag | 7.17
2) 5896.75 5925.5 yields 0.15 mag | 6.71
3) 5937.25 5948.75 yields 0.16 mag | 6.8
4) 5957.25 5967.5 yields 0.18 mag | 6.75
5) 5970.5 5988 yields 0.17 mag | 6.88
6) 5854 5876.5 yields -0.07 mag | 8.01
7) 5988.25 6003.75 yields 0.20 mag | 6.77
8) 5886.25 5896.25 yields 0.19 mag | 6.38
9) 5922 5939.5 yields 0.16 mag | 6.77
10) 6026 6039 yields 0.20 mag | 6.88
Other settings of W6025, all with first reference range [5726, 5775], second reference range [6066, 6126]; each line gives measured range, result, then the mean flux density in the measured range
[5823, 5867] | 4.2 angstrom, 6.97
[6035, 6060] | 4.7 angstrom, 6.82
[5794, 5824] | 1.6 angstrom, 7.19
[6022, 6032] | 1.8 angstrom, 6.79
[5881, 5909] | 4.0 angstrom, 6.76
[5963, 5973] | 1.5 angstrom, 6.86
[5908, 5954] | 7.1 angstrom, 6.75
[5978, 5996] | 2.9 angstrom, 6.88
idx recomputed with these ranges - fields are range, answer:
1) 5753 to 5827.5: 5.68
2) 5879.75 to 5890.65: 6.51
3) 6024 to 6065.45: 6.22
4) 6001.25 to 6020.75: 6.25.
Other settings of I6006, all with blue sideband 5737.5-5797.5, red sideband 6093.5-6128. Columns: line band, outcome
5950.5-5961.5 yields 0.025 mag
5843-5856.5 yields 0.009 mag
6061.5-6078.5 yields -0.081 mag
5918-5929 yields 0.037 mag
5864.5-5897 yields -0.140 mag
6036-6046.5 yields -0.012 mag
